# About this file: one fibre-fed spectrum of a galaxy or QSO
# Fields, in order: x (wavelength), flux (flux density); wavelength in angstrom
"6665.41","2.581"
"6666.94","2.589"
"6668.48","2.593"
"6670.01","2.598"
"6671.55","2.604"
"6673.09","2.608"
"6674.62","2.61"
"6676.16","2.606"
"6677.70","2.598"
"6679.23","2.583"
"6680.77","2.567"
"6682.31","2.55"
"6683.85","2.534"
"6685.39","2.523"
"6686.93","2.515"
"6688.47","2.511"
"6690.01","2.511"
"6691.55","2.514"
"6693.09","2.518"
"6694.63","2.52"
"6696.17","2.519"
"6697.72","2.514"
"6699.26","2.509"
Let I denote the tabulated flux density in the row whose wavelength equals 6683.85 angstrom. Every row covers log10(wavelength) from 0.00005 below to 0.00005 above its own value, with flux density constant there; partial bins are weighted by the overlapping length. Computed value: 2.534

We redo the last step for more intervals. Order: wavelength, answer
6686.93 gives 2.515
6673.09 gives 2.608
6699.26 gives 2.509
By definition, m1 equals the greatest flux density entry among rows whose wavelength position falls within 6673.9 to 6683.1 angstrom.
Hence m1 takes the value 2.61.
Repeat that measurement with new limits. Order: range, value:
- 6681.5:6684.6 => 2.55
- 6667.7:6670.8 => 2.598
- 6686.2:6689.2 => 2.515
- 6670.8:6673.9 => 2.608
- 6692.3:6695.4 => 2.52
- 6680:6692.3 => 2.567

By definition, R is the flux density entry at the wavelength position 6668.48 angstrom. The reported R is 2.593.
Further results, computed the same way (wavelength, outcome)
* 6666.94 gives 2.589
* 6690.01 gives 2.511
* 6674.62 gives 2.61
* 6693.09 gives 2.518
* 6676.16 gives 2.606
